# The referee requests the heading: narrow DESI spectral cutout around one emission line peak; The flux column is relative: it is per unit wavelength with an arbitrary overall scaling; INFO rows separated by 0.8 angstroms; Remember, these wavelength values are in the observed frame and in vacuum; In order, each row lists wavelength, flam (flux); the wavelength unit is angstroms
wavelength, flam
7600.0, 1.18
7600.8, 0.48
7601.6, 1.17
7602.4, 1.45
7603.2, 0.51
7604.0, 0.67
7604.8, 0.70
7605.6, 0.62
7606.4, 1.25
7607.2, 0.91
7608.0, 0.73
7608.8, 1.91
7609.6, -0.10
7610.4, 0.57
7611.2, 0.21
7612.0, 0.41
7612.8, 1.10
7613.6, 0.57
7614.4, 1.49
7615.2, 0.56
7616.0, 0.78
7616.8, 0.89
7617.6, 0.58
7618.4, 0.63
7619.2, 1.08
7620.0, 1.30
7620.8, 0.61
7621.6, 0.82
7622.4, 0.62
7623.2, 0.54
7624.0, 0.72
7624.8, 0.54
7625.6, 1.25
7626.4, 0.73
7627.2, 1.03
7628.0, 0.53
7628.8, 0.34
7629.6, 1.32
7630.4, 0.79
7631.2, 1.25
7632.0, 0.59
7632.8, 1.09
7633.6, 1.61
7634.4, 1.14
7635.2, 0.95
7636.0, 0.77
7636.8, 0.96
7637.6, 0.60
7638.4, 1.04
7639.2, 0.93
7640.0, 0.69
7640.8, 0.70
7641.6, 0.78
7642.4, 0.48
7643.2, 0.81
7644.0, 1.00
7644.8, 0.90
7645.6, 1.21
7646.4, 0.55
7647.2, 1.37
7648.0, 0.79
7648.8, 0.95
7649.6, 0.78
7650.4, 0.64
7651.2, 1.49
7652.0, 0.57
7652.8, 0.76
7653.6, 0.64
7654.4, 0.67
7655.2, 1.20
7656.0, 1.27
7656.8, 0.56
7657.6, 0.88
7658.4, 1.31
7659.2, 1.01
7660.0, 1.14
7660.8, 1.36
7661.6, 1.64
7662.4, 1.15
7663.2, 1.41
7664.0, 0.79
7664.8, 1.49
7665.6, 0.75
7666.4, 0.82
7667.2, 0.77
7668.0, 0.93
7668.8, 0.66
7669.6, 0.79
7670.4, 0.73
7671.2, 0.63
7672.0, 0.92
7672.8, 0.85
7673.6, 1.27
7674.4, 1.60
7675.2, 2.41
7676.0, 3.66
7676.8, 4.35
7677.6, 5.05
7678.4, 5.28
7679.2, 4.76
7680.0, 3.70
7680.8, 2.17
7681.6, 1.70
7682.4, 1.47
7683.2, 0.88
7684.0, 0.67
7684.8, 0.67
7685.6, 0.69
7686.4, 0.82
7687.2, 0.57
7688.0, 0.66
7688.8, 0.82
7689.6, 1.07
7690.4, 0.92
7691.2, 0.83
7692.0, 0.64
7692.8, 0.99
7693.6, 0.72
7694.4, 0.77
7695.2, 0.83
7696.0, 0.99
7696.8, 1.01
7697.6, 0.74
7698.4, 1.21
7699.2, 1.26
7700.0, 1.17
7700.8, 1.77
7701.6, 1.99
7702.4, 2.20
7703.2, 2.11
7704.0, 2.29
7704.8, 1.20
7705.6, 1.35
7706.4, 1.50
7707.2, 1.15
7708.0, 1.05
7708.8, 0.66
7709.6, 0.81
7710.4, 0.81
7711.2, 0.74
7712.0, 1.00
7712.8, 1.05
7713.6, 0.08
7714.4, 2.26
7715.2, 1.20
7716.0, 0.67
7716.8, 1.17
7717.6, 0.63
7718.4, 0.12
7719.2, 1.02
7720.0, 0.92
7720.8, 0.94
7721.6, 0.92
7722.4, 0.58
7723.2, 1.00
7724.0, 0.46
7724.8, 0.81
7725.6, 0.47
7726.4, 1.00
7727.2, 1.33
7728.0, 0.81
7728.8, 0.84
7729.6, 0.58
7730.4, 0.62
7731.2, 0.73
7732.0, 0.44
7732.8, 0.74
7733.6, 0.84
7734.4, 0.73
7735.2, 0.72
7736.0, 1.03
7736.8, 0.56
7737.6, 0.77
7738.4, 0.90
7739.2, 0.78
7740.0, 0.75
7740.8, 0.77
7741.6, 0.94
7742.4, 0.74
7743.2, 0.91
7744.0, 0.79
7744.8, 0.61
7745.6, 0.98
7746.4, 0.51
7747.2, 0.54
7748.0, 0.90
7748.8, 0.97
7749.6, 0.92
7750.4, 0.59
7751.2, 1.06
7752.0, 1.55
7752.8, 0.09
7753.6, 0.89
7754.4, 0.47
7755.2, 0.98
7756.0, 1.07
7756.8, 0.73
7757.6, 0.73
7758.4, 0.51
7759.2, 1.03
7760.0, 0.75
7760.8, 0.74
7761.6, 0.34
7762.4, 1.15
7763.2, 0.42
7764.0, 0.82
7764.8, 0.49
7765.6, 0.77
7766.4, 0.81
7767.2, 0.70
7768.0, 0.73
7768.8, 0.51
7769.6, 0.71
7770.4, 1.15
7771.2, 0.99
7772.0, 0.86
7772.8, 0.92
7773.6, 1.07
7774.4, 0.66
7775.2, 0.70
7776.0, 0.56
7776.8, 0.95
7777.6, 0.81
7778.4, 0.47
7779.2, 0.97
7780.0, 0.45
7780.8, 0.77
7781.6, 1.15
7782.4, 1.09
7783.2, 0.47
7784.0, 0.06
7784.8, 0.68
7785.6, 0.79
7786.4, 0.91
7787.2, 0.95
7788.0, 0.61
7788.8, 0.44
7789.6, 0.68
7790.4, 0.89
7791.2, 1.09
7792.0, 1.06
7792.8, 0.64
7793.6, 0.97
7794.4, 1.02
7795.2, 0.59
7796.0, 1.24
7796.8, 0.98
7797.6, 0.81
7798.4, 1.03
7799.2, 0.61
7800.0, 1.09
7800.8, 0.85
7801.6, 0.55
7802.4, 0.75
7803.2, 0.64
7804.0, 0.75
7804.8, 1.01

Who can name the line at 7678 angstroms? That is Halpha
